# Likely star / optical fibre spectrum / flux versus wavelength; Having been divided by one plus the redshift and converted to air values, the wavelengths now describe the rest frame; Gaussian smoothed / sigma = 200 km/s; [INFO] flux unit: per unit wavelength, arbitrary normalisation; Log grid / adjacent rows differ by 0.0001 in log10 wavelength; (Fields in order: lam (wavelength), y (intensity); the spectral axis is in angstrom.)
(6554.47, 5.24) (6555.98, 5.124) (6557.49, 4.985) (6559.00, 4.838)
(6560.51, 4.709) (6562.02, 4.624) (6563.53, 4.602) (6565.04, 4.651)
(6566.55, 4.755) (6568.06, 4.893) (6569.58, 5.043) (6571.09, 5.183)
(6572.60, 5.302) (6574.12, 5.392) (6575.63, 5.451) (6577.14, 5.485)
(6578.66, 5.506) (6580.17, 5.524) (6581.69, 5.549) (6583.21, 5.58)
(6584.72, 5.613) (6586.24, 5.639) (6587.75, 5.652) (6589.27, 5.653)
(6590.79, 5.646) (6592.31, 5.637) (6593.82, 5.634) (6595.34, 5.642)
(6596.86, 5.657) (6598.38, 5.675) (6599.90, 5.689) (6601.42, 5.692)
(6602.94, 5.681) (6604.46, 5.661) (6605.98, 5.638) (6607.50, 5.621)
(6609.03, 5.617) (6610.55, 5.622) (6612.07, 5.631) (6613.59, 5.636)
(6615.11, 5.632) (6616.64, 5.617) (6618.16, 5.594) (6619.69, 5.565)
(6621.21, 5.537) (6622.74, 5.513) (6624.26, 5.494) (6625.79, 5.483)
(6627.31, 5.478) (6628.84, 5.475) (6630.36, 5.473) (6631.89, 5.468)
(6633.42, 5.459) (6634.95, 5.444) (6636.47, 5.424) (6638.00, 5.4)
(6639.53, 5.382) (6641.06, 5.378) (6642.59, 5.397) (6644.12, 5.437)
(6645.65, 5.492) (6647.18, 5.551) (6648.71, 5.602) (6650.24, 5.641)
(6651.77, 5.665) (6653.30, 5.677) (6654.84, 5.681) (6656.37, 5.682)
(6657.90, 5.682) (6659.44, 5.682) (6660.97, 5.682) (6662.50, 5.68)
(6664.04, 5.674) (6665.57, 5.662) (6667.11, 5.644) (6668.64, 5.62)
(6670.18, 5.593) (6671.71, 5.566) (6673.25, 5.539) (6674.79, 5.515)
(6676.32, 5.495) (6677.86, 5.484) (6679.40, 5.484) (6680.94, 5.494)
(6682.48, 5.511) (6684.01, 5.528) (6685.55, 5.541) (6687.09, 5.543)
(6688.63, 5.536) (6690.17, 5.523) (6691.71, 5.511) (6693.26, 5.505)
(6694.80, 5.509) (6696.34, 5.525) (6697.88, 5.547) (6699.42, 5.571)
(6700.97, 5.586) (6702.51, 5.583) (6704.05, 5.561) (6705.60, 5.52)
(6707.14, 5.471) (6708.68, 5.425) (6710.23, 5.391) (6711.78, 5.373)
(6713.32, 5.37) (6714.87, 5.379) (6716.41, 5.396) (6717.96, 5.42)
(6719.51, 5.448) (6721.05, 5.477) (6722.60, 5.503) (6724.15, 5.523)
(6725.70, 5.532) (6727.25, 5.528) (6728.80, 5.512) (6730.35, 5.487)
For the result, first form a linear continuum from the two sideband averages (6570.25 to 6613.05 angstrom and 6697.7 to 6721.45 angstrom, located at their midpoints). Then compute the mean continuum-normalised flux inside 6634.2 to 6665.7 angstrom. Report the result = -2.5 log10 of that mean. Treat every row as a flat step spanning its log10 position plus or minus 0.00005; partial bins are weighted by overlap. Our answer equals -0.008 mag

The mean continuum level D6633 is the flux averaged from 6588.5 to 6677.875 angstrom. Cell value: 5.58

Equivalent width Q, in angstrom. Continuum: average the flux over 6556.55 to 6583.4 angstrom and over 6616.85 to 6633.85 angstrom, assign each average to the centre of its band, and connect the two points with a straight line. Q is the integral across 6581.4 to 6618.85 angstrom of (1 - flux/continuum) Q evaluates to -2.2 angstrom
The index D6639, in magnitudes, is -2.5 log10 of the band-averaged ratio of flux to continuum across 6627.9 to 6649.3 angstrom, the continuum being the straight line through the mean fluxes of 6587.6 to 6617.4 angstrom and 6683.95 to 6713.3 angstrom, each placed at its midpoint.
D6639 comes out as 0.03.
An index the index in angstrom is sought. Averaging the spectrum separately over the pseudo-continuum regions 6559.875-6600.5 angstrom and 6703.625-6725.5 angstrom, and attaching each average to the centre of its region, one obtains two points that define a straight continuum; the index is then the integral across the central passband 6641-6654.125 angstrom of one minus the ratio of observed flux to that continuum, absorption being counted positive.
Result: -0.4 angstrom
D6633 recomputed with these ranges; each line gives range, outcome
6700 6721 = 5.46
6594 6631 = 5.6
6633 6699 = 5.55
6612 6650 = 5.5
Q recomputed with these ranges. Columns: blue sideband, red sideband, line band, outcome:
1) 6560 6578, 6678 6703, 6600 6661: -3.33 angstrom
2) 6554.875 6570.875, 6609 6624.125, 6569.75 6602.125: -2.42 angstrom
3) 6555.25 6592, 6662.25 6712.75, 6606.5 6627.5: -0.91 angstrom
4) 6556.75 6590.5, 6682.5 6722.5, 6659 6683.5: -0.71 angstrom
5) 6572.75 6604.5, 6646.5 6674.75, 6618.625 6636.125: 0.40 angstrom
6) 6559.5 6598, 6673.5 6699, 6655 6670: -0.52 angstrom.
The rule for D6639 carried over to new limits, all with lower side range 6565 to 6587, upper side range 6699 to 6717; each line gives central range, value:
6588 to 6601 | -0.061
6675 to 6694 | -0.014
